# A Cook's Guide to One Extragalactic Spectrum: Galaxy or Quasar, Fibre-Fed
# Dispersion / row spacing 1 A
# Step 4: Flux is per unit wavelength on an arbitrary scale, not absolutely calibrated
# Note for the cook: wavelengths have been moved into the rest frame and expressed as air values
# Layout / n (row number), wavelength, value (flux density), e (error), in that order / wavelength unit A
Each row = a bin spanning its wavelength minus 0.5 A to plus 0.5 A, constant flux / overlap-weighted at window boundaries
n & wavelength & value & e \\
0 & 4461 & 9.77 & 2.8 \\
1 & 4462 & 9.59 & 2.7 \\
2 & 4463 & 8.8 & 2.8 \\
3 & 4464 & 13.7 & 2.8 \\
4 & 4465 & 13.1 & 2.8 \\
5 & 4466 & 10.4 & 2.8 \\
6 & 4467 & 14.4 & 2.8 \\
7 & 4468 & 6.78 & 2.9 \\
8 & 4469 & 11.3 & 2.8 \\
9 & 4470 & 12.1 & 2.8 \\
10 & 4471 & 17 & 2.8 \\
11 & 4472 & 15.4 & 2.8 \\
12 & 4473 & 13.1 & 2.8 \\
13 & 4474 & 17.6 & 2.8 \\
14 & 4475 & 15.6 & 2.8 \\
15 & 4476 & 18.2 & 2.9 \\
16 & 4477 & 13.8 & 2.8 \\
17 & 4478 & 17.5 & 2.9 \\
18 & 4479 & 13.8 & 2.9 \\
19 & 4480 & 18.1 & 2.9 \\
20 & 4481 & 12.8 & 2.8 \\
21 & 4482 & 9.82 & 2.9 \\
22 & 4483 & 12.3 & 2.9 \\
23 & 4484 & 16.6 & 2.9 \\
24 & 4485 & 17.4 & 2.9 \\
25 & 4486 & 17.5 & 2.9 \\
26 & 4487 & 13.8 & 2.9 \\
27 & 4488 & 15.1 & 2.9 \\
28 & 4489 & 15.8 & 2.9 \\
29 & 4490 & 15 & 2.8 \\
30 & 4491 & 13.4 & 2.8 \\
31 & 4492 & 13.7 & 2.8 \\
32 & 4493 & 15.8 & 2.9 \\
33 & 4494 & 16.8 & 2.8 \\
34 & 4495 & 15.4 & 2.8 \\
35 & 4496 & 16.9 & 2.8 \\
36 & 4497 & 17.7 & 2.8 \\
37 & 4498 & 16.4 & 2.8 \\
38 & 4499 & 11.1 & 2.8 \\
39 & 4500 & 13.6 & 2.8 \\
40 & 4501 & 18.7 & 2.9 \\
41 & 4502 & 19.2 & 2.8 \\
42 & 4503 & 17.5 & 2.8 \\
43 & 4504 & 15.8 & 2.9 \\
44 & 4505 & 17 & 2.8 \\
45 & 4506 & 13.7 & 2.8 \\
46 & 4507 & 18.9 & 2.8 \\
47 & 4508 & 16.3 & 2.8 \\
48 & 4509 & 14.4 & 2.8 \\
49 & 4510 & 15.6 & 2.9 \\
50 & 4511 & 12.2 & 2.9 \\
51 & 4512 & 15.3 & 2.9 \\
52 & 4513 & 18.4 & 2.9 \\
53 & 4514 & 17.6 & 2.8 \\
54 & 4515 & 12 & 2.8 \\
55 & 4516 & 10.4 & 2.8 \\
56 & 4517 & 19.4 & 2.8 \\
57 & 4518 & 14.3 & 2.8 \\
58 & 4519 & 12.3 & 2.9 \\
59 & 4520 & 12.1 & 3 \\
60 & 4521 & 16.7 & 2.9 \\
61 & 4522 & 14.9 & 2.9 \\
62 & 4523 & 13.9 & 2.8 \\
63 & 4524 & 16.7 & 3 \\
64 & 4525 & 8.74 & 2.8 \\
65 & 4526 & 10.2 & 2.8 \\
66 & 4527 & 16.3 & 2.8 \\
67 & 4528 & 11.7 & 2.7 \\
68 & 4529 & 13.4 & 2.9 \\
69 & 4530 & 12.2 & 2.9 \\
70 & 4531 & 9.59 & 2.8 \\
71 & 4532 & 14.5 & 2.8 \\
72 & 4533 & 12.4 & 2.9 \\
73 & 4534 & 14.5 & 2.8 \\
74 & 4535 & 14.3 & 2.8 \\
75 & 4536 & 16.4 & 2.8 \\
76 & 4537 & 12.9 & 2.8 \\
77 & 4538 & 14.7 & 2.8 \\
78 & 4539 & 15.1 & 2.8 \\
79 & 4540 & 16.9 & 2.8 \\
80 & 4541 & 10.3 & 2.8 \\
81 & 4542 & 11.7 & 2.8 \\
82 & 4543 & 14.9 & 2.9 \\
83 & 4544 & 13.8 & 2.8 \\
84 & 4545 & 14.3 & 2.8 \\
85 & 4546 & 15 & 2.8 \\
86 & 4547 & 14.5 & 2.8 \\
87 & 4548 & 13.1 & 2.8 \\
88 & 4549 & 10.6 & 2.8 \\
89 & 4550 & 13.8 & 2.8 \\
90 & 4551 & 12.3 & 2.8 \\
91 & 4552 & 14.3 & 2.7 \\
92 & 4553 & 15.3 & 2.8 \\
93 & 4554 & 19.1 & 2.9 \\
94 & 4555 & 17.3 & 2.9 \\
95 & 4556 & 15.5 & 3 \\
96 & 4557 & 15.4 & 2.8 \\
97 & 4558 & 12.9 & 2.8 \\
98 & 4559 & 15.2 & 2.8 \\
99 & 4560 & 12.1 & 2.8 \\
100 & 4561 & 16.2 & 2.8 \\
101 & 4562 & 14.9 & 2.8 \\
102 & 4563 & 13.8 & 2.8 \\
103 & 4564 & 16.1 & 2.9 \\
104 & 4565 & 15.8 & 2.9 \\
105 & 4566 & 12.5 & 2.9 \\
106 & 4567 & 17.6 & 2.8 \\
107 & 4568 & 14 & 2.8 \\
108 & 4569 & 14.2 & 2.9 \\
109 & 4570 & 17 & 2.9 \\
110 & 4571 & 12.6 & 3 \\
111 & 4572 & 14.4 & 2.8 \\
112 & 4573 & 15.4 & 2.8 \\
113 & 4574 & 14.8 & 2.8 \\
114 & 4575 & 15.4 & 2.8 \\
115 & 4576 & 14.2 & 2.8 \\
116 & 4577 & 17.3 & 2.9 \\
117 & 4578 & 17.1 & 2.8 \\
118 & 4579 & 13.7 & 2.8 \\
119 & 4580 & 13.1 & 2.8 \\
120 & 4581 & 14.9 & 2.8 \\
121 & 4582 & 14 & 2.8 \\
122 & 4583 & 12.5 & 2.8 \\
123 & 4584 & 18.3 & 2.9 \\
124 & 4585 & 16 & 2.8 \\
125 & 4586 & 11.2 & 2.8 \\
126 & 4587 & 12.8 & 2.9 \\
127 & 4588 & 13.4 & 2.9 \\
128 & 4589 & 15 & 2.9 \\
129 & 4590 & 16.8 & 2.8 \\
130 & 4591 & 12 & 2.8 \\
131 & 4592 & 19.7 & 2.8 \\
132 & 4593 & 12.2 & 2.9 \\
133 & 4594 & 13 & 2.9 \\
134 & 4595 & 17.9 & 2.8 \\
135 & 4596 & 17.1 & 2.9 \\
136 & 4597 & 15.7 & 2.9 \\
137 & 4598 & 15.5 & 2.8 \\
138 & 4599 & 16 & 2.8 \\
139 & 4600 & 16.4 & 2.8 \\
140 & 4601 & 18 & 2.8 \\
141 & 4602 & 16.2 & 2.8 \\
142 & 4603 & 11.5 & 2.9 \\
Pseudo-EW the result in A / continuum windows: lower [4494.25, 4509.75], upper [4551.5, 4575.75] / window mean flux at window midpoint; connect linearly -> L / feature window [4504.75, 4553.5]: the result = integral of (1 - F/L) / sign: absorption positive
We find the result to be 5.1 A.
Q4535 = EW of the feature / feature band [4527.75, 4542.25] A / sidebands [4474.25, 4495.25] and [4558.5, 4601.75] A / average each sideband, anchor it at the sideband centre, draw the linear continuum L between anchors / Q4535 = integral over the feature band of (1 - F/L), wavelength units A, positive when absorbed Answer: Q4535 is 1.6 A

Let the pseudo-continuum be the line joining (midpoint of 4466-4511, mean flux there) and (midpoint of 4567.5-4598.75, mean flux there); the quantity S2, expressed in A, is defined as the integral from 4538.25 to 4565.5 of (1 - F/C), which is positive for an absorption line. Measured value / 0.9 A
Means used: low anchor 15.1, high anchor 14.9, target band 14.5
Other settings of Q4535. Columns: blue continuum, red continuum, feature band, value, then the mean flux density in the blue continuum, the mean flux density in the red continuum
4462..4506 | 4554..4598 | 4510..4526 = 0.61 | 14.7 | 15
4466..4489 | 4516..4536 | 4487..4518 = -3.48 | 14.5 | 13.6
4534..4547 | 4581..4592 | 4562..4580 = -0.75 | 14.2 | 14.5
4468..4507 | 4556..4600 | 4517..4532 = 1.77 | 15.3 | 14.9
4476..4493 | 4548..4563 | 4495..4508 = -1.33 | 14.9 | 14.6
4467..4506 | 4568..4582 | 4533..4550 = 1.22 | 15.1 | 14.9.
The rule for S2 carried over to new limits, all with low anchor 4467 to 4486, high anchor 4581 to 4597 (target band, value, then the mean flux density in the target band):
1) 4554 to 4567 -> -0.30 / 15.1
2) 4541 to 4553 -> 1.04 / 13.4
